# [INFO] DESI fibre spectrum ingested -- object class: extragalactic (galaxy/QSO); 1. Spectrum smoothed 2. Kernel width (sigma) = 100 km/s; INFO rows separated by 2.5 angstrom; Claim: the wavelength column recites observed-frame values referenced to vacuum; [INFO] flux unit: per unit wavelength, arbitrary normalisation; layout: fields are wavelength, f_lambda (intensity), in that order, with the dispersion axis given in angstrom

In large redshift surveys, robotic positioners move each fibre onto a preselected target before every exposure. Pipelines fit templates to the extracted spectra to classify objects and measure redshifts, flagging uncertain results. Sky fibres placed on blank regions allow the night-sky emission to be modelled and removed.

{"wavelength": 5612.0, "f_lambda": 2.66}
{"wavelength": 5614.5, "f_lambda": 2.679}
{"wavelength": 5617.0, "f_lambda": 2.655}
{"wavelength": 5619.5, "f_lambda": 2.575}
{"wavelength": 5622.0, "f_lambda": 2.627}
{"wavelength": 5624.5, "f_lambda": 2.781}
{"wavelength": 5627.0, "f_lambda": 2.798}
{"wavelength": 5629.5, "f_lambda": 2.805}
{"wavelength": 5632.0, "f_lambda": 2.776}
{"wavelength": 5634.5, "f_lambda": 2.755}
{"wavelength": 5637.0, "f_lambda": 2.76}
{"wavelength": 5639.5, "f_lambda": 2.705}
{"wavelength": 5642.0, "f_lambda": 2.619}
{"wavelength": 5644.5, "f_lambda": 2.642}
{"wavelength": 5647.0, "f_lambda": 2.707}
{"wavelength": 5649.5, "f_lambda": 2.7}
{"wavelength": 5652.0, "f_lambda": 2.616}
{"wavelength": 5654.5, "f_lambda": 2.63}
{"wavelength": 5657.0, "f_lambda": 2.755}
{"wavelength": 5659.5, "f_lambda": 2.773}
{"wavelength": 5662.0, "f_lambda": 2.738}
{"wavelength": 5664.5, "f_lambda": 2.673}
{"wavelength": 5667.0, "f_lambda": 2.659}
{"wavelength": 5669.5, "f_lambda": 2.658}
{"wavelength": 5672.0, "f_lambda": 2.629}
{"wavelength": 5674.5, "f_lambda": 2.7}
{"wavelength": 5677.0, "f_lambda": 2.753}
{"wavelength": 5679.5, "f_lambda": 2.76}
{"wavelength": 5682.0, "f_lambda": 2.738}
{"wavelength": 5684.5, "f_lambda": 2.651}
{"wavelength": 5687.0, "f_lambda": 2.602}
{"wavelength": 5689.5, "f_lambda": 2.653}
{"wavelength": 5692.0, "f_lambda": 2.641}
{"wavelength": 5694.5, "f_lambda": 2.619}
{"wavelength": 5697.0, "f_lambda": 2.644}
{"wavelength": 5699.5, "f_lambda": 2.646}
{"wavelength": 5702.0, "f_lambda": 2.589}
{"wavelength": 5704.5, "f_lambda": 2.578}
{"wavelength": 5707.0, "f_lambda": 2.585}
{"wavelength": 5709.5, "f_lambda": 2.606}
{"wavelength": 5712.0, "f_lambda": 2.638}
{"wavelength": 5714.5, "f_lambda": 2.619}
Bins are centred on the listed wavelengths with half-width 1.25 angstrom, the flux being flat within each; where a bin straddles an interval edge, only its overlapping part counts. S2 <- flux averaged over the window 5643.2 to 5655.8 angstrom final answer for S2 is 2.66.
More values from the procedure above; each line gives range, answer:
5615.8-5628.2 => 2.69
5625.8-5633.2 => 2.79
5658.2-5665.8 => 2.73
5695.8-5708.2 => 2.61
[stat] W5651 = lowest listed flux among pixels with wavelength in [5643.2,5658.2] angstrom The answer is 2.616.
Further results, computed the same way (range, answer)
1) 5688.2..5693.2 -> 2.641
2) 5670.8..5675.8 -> 2.629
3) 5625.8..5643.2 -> 2.619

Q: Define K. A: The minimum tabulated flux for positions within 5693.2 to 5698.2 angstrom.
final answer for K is 2.619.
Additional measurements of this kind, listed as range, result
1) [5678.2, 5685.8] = 2.651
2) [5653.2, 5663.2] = 2.63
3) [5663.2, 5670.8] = 2.658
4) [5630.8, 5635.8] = 2.755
